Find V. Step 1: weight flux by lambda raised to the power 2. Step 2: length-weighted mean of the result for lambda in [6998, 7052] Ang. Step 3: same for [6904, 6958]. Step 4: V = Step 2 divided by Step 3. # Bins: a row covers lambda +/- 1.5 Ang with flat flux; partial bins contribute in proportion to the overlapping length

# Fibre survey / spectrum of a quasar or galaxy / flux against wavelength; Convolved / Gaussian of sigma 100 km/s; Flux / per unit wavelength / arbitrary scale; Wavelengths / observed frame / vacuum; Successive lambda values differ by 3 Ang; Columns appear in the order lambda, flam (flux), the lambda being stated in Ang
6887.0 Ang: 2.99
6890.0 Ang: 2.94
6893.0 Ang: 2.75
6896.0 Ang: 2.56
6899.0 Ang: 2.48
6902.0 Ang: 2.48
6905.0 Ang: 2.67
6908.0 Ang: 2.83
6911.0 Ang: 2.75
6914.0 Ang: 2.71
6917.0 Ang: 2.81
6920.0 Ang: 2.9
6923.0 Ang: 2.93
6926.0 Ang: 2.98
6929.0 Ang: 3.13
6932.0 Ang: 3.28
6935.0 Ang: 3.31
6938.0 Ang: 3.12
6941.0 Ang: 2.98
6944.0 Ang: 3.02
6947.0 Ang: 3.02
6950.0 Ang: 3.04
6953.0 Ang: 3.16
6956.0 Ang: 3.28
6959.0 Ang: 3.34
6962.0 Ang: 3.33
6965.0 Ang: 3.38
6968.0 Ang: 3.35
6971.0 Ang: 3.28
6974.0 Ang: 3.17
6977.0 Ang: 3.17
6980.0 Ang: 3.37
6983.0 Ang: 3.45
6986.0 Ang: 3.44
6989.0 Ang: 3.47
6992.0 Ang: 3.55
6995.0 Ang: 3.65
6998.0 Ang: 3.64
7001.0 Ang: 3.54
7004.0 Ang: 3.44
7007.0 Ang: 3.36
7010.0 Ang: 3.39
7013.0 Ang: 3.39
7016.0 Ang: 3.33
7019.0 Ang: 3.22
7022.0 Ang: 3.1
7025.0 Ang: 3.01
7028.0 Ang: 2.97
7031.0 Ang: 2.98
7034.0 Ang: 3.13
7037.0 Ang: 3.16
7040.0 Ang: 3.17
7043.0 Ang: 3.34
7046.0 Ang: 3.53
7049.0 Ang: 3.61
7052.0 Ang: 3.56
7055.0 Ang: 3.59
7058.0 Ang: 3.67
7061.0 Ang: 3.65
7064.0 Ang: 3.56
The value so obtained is 1.1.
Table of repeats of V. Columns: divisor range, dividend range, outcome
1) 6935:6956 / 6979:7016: 1.14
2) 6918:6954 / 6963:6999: 1.12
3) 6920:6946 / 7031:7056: 1.12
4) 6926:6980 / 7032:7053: 1.07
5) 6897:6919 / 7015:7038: 1.20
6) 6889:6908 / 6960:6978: 1.26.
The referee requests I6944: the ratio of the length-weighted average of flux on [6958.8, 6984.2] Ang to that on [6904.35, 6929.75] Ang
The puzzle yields 1.16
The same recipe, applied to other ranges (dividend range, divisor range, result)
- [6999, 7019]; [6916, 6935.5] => 1.12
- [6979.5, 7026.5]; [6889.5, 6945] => 1.18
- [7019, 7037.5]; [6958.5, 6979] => 0.93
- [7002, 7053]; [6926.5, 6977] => 1.03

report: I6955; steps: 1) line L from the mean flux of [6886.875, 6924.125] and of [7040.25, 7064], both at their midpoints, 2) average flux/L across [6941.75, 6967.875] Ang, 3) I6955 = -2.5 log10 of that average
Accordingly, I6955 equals -0.06 mag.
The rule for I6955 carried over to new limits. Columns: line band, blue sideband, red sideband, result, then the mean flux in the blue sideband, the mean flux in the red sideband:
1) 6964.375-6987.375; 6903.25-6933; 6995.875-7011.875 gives -0.01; 2.89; 3.48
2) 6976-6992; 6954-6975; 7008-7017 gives -0.02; 3.3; 3.37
